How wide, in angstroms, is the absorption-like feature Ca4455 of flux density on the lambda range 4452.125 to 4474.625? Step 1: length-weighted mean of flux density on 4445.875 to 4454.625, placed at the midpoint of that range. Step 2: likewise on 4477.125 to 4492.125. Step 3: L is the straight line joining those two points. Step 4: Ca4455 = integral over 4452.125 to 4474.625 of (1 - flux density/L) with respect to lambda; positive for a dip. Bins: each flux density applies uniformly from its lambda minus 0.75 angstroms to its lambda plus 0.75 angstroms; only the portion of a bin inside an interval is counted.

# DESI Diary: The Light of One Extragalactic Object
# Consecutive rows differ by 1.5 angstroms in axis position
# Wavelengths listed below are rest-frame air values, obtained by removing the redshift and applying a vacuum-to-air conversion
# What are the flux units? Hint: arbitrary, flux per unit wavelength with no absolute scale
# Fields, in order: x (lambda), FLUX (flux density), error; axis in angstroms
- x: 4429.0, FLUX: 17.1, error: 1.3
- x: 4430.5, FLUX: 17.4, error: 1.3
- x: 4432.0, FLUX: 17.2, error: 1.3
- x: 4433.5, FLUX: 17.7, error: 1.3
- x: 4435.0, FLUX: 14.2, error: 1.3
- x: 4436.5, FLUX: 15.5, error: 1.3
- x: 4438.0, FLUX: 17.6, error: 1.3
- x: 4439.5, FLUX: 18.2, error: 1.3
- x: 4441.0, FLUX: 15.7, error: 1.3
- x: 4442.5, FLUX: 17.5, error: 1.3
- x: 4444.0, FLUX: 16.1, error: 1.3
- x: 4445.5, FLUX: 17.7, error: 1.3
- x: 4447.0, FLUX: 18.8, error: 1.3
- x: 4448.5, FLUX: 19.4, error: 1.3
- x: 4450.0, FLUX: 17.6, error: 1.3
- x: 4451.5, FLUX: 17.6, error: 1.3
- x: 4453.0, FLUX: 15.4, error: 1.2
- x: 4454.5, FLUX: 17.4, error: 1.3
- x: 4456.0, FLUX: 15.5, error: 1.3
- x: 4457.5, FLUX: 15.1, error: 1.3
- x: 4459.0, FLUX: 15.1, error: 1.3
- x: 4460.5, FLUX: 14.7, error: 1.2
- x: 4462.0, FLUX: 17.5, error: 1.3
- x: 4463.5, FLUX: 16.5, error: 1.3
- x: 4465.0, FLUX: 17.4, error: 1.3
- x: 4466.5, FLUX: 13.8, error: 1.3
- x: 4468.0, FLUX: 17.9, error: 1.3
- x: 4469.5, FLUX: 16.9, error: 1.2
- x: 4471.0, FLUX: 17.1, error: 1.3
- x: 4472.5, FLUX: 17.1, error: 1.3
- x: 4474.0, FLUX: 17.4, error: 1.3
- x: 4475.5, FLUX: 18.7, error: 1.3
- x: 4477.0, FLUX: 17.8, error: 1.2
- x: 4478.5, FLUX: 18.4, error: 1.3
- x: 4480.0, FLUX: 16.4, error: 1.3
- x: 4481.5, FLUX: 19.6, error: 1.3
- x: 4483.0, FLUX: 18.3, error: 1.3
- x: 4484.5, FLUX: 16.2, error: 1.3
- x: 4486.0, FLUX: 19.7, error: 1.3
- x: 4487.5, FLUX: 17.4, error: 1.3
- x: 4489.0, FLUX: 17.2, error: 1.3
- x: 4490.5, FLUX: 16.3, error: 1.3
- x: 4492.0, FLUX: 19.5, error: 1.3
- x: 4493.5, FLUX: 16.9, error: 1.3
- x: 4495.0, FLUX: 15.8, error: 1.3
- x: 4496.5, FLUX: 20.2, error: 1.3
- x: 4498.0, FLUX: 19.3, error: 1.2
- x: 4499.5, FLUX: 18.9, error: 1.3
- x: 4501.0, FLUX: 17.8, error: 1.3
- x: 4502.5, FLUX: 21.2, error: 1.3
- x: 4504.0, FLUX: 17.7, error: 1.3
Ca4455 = 1.8 angstroms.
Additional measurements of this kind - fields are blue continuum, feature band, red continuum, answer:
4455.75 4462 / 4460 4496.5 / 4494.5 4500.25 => -0.7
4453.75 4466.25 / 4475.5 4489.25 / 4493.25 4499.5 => -0.4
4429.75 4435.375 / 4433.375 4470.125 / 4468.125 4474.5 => 0.7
